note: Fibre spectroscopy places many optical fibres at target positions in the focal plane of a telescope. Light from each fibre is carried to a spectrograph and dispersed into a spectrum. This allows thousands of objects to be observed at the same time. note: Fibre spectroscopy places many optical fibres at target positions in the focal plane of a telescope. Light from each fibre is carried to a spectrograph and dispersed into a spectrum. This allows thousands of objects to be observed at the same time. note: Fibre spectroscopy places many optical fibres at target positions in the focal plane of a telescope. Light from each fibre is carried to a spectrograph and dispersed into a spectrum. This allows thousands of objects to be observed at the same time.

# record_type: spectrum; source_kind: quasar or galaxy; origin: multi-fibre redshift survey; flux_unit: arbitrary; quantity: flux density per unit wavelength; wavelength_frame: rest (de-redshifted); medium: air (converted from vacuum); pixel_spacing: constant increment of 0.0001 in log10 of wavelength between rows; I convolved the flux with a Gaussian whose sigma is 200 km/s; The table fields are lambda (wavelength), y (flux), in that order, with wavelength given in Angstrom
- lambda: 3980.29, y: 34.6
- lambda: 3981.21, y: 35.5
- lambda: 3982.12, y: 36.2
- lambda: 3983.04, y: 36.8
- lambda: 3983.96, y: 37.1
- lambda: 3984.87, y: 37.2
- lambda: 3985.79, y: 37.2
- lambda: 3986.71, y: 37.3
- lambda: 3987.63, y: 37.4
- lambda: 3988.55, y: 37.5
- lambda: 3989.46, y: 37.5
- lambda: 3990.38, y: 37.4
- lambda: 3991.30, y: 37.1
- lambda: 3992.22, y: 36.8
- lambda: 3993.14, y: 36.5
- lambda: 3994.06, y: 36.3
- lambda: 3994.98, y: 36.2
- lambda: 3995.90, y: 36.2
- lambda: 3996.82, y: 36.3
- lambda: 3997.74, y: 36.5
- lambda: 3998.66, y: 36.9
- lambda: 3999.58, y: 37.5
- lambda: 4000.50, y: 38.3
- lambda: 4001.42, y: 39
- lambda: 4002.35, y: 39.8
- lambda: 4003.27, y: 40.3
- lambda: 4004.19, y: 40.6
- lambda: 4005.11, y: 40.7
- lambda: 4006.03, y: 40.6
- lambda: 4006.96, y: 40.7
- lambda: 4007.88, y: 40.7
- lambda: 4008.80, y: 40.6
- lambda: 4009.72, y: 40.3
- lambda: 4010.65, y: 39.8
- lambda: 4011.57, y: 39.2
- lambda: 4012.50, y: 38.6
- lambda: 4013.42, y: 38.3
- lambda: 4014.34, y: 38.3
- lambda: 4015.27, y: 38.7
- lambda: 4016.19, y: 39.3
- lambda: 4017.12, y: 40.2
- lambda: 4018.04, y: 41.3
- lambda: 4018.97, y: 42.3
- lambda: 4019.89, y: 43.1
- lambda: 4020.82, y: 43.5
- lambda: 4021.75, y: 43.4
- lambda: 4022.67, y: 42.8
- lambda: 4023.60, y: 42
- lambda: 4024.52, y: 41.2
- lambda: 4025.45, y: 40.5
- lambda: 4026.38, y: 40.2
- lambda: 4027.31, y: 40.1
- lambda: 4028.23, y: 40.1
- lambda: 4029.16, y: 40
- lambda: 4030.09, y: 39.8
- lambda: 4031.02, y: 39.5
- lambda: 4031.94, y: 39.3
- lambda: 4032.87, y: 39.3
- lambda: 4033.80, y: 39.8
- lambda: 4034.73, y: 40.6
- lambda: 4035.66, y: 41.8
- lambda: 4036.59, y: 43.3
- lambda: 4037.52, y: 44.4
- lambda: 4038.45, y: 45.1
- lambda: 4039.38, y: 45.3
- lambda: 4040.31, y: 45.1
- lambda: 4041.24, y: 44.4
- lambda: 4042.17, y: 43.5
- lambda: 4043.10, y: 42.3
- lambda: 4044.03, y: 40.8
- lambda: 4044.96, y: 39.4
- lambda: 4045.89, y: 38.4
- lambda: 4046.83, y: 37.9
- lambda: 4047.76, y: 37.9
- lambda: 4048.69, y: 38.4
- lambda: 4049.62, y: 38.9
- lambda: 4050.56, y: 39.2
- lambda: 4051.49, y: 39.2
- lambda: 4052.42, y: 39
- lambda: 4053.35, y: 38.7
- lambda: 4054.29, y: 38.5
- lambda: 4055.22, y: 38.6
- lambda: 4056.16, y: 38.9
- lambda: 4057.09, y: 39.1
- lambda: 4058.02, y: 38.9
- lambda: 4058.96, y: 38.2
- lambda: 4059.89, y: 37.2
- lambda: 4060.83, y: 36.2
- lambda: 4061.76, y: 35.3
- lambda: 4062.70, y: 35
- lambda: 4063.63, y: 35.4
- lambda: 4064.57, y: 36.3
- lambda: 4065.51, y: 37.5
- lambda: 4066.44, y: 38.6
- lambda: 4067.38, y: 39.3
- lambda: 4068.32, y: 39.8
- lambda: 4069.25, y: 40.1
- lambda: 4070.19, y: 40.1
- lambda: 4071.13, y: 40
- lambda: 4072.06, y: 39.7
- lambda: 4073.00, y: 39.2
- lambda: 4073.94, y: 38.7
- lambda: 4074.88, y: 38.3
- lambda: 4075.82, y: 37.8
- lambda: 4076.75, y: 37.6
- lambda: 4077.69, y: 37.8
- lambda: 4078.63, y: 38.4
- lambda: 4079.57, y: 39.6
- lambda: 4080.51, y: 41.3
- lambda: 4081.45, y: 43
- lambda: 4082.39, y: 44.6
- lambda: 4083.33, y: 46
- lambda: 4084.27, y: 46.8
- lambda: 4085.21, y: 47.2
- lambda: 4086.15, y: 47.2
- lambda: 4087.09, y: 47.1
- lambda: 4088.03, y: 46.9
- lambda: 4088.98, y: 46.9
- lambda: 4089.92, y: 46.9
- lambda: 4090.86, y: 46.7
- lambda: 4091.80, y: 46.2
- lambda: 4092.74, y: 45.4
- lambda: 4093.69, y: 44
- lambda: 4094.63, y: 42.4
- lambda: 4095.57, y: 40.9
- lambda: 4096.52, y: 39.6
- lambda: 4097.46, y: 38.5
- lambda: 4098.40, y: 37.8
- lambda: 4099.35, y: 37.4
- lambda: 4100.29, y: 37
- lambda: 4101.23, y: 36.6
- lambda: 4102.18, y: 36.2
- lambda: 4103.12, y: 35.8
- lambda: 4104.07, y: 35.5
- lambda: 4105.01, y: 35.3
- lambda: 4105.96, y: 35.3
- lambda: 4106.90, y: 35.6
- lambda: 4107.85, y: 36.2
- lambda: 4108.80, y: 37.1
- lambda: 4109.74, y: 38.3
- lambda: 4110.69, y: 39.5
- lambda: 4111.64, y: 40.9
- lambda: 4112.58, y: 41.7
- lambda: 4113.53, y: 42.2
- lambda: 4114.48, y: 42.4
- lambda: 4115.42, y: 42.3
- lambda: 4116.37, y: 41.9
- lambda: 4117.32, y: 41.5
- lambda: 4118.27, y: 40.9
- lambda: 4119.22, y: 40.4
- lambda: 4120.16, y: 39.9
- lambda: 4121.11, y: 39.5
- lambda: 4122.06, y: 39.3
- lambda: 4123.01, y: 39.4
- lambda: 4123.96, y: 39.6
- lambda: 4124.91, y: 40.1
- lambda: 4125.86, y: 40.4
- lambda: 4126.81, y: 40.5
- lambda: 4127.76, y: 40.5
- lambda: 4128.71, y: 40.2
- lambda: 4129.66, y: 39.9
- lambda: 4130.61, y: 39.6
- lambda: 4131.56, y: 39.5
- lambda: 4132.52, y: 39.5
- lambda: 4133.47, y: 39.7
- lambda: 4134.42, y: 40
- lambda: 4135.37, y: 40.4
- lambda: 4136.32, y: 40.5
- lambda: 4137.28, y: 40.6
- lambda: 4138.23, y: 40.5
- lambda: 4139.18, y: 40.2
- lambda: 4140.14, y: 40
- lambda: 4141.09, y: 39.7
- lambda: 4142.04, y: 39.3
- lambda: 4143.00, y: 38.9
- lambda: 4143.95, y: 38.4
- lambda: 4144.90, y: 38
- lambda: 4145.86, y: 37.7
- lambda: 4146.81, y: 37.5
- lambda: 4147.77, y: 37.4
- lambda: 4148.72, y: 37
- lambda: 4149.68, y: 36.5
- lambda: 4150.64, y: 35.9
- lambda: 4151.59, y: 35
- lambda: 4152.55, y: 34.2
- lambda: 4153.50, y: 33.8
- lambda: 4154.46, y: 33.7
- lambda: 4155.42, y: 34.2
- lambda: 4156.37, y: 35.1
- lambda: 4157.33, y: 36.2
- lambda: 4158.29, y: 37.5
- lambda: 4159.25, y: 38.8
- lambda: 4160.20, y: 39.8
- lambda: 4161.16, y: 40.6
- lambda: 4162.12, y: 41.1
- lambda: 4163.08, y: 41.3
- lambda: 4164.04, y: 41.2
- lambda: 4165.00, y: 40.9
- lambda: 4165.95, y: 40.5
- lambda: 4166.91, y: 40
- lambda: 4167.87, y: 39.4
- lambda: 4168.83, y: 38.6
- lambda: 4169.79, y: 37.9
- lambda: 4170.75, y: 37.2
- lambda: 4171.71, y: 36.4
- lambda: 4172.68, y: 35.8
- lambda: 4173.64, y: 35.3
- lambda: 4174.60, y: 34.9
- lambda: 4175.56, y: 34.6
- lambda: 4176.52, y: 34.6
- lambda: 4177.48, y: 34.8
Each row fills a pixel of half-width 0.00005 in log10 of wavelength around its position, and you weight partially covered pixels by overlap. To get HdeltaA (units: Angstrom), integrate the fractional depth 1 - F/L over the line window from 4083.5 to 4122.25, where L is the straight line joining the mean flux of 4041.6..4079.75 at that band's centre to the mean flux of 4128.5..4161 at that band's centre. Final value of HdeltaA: -2.7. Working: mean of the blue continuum 38.6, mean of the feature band 41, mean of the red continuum 38.1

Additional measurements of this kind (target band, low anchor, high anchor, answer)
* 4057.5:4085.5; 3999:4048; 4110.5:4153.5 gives 0.5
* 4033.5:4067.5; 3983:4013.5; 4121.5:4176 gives -1.2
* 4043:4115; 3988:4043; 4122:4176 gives -1.0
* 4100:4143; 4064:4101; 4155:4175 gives 0.6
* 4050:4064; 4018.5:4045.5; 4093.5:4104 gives 0.9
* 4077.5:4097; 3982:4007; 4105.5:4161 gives -2.9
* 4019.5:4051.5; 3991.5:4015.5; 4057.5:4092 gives -1.3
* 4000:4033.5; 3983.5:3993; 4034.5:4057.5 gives -1.2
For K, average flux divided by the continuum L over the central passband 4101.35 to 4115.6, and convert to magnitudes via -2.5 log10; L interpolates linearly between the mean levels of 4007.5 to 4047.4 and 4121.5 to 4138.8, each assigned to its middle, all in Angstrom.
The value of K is 0.057 mag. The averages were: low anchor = 41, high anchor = 40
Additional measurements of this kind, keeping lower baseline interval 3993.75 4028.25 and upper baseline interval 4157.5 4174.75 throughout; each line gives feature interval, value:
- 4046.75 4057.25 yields 0.02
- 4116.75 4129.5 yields -0.03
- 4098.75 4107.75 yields 0.09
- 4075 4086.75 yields -0.08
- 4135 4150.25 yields 0.00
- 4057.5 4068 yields 0.07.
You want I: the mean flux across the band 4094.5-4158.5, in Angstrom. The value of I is 38.6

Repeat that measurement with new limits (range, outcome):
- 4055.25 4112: 39.9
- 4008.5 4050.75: 40.8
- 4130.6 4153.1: 38.5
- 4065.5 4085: 40.4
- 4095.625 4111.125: 37.1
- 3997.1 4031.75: 40.1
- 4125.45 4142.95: 40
